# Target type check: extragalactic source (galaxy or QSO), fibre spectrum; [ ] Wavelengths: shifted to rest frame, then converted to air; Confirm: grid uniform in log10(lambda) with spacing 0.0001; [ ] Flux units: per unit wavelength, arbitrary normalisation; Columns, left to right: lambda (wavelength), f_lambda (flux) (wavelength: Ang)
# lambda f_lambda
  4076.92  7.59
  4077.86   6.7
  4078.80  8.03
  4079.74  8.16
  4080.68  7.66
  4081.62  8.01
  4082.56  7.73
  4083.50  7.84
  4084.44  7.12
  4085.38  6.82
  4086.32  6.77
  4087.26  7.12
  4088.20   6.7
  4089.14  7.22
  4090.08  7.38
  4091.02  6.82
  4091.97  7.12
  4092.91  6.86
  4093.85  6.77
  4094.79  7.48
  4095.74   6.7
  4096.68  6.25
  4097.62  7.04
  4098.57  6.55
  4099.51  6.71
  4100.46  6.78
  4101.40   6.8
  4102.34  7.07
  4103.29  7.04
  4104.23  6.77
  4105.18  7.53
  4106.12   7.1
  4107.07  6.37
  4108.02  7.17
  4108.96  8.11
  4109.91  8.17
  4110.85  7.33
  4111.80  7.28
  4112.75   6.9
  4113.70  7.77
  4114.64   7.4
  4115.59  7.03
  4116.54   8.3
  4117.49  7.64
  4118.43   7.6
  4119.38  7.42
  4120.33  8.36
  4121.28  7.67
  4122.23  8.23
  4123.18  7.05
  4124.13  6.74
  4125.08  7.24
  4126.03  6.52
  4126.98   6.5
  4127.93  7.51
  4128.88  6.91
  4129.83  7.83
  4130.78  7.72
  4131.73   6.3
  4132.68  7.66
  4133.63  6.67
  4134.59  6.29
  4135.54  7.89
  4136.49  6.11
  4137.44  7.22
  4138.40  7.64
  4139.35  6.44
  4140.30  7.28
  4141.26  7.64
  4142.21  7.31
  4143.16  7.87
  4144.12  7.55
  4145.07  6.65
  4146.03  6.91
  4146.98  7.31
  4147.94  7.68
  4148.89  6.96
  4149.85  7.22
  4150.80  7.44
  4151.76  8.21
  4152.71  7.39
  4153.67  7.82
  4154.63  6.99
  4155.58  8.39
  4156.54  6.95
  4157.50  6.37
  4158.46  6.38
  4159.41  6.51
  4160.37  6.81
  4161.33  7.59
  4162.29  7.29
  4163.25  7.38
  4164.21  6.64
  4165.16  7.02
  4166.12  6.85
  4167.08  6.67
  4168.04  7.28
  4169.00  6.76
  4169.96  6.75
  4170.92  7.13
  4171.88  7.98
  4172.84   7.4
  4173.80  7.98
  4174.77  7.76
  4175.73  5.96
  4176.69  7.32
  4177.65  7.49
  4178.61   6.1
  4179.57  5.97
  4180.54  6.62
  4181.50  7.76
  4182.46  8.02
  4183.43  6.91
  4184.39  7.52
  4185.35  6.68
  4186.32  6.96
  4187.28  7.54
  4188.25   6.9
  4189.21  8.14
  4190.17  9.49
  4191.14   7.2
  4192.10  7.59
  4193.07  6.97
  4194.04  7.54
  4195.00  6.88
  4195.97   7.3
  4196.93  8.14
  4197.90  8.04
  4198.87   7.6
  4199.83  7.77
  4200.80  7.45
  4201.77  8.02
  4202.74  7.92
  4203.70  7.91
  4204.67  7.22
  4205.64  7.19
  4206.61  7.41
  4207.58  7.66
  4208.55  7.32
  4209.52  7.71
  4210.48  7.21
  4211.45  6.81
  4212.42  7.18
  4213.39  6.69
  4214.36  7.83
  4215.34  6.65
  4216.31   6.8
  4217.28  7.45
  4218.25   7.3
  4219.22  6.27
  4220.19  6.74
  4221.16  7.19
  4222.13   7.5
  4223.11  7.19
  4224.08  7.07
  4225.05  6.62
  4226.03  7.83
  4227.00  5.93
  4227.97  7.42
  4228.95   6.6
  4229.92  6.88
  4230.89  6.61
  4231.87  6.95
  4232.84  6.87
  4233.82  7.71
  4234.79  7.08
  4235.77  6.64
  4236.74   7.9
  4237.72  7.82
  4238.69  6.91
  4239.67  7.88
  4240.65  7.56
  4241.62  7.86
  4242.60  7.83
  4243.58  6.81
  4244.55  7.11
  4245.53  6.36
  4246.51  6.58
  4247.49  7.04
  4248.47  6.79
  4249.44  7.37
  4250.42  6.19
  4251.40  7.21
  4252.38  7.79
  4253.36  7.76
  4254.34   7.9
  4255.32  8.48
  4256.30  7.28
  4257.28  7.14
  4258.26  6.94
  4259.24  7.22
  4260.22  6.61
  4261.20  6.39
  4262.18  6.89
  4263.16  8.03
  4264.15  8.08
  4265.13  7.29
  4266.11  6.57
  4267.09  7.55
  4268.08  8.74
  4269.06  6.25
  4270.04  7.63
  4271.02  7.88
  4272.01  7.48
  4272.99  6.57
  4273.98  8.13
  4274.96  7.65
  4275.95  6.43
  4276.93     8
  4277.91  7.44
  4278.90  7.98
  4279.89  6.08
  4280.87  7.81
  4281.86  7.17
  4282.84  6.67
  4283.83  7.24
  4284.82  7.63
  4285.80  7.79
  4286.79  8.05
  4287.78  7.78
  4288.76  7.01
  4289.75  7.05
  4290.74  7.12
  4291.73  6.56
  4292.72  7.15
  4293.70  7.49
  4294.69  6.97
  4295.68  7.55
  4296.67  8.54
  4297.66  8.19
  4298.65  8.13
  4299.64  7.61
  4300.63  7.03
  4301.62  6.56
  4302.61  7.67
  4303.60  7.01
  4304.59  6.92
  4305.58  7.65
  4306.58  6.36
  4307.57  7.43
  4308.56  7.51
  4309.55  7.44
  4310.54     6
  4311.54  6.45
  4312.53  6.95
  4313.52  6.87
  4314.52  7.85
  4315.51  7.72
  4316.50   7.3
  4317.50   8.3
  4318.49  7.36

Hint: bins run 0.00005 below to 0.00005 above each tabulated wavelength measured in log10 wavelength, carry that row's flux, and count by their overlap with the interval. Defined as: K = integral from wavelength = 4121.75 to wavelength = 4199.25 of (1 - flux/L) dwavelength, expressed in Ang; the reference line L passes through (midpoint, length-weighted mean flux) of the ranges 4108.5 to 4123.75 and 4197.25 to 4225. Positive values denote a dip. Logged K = 2.7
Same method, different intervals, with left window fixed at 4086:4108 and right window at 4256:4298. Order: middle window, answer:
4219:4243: 0.3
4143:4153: -0.5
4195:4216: -0.8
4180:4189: -0.1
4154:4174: 0.0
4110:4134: -1.3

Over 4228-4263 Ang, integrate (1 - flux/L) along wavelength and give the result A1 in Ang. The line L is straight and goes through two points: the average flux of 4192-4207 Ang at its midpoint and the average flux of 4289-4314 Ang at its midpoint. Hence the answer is 1.0 Ang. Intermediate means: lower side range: 7.56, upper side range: 7.21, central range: 7.18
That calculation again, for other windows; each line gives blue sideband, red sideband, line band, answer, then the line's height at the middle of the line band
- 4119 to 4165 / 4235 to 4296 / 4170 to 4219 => -0.7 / 7.25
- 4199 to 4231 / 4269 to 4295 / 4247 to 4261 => 0.0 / 7.27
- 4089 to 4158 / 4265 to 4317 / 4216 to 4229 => 0.5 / 7.28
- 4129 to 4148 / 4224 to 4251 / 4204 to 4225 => -0.2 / 7.1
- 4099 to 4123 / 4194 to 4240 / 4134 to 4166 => 0.7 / 7.33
